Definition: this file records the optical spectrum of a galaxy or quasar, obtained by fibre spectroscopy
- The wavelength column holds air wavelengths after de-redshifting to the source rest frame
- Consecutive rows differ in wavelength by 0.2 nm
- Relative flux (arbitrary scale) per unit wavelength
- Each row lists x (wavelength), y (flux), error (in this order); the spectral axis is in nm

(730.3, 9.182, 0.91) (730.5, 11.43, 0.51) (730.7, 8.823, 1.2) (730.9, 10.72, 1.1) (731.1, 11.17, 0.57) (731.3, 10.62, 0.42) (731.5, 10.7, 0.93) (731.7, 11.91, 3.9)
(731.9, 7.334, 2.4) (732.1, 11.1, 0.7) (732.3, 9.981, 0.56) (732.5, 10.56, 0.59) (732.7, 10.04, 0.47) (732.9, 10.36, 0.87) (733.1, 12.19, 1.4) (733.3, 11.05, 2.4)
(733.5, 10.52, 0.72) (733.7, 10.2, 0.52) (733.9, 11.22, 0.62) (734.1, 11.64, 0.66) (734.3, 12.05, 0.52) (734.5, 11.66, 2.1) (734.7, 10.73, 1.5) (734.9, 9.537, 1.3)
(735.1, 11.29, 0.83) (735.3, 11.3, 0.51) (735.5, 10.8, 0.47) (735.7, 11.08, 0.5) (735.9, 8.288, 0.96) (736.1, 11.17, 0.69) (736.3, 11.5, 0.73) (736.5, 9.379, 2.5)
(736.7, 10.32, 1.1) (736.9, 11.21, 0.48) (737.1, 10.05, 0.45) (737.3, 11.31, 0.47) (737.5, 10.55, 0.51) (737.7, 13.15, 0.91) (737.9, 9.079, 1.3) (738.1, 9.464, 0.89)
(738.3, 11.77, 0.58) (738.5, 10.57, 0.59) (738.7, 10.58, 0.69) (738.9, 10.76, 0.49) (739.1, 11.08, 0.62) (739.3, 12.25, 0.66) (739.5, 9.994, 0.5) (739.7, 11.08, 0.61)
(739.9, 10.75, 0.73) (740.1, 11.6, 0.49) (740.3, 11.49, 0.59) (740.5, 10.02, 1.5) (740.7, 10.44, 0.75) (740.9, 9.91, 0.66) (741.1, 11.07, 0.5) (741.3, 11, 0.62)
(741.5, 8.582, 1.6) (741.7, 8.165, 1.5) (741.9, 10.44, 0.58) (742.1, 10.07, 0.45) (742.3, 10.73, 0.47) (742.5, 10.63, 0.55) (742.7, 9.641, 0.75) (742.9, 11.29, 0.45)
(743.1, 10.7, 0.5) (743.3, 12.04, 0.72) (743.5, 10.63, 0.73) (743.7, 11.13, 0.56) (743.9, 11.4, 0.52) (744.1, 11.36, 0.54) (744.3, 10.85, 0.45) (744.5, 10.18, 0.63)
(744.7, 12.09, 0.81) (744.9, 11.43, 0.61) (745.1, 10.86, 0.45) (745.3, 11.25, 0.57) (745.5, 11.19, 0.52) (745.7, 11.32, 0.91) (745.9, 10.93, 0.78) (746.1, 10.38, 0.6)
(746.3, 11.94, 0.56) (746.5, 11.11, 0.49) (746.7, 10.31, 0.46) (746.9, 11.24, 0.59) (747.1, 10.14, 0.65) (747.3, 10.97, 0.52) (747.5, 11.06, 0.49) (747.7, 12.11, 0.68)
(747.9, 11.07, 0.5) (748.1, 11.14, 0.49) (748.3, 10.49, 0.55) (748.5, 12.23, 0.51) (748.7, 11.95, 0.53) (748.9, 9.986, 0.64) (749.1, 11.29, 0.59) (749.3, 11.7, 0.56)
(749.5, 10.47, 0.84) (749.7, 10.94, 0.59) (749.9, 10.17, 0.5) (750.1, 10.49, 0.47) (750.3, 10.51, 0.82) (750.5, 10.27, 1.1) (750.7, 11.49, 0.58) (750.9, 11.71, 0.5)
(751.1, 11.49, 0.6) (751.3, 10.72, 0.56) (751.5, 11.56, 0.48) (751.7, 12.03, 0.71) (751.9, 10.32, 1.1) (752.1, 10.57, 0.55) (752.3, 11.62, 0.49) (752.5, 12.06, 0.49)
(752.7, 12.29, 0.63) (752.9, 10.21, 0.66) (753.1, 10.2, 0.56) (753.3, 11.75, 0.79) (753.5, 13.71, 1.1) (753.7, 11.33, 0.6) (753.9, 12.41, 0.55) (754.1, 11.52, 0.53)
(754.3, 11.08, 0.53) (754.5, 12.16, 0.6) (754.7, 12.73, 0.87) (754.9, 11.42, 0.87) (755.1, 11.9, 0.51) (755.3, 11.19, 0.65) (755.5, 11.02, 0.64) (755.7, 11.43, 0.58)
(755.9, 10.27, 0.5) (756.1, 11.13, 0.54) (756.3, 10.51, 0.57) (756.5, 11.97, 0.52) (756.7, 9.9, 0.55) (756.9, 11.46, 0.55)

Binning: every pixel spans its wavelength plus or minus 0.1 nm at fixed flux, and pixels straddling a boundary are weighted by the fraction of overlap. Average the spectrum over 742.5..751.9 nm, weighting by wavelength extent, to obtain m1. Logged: 11.1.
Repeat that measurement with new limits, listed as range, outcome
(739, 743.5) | 10.6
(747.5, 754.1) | 11.3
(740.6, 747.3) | 10.7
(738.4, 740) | 10.9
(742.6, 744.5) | 11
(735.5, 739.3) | 10.7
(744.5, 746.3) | 11.2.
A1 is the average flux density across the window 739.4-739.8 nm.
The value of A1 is 10.5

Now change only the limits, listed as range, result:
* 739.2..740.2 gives 11.1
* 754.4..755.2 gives 12.1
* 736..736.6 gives 10.7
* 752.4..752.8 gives 12.2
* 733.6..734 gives 10.7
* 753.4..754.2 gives 12.2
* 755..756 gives 11.2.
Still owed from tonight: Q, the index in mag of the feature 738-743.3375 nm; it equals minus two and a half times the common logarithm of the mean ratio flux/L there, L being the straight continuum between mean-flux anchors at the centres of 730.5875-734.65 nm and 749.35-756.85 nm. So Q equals 0.034 mag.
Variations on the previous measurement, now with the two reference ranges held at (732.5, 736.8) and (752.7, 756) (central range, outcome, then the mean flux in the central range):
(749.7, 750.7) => 0.08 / 10.5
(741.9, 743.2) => 0.06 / 10.5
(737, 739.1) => 0.02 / 10.7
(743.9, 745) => 0.00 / 11.2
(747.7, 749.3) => 0.01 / 11.3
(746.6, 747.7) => 0.04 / 10.9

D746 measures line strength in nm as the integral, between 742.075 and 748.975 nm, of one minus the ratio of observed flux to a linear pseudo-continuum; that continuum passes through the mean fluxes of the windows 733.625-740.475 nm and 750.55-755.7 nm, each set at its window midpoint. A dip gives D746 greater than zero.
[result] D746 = 0.10 nm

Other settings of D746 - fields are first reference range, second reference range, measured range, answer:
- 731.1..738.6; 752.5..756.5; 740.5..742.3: 0.16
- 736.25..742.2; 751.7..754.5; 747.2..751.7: 0.06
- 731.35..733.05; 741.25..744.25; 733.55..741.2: -0.28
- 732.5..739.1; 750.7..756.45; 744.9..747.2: 0.04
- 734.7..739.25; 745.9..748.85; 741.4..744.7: 0.12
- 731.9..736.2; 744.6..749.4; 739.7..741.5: 0.04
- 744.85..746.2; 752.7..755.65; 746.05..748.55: 0.02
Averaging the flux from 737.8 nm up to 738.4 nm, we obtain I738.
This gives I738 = 10.1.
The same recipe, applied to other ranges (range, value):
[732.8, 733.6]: 11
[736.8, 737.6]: 10.8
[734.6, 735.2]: 10.5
